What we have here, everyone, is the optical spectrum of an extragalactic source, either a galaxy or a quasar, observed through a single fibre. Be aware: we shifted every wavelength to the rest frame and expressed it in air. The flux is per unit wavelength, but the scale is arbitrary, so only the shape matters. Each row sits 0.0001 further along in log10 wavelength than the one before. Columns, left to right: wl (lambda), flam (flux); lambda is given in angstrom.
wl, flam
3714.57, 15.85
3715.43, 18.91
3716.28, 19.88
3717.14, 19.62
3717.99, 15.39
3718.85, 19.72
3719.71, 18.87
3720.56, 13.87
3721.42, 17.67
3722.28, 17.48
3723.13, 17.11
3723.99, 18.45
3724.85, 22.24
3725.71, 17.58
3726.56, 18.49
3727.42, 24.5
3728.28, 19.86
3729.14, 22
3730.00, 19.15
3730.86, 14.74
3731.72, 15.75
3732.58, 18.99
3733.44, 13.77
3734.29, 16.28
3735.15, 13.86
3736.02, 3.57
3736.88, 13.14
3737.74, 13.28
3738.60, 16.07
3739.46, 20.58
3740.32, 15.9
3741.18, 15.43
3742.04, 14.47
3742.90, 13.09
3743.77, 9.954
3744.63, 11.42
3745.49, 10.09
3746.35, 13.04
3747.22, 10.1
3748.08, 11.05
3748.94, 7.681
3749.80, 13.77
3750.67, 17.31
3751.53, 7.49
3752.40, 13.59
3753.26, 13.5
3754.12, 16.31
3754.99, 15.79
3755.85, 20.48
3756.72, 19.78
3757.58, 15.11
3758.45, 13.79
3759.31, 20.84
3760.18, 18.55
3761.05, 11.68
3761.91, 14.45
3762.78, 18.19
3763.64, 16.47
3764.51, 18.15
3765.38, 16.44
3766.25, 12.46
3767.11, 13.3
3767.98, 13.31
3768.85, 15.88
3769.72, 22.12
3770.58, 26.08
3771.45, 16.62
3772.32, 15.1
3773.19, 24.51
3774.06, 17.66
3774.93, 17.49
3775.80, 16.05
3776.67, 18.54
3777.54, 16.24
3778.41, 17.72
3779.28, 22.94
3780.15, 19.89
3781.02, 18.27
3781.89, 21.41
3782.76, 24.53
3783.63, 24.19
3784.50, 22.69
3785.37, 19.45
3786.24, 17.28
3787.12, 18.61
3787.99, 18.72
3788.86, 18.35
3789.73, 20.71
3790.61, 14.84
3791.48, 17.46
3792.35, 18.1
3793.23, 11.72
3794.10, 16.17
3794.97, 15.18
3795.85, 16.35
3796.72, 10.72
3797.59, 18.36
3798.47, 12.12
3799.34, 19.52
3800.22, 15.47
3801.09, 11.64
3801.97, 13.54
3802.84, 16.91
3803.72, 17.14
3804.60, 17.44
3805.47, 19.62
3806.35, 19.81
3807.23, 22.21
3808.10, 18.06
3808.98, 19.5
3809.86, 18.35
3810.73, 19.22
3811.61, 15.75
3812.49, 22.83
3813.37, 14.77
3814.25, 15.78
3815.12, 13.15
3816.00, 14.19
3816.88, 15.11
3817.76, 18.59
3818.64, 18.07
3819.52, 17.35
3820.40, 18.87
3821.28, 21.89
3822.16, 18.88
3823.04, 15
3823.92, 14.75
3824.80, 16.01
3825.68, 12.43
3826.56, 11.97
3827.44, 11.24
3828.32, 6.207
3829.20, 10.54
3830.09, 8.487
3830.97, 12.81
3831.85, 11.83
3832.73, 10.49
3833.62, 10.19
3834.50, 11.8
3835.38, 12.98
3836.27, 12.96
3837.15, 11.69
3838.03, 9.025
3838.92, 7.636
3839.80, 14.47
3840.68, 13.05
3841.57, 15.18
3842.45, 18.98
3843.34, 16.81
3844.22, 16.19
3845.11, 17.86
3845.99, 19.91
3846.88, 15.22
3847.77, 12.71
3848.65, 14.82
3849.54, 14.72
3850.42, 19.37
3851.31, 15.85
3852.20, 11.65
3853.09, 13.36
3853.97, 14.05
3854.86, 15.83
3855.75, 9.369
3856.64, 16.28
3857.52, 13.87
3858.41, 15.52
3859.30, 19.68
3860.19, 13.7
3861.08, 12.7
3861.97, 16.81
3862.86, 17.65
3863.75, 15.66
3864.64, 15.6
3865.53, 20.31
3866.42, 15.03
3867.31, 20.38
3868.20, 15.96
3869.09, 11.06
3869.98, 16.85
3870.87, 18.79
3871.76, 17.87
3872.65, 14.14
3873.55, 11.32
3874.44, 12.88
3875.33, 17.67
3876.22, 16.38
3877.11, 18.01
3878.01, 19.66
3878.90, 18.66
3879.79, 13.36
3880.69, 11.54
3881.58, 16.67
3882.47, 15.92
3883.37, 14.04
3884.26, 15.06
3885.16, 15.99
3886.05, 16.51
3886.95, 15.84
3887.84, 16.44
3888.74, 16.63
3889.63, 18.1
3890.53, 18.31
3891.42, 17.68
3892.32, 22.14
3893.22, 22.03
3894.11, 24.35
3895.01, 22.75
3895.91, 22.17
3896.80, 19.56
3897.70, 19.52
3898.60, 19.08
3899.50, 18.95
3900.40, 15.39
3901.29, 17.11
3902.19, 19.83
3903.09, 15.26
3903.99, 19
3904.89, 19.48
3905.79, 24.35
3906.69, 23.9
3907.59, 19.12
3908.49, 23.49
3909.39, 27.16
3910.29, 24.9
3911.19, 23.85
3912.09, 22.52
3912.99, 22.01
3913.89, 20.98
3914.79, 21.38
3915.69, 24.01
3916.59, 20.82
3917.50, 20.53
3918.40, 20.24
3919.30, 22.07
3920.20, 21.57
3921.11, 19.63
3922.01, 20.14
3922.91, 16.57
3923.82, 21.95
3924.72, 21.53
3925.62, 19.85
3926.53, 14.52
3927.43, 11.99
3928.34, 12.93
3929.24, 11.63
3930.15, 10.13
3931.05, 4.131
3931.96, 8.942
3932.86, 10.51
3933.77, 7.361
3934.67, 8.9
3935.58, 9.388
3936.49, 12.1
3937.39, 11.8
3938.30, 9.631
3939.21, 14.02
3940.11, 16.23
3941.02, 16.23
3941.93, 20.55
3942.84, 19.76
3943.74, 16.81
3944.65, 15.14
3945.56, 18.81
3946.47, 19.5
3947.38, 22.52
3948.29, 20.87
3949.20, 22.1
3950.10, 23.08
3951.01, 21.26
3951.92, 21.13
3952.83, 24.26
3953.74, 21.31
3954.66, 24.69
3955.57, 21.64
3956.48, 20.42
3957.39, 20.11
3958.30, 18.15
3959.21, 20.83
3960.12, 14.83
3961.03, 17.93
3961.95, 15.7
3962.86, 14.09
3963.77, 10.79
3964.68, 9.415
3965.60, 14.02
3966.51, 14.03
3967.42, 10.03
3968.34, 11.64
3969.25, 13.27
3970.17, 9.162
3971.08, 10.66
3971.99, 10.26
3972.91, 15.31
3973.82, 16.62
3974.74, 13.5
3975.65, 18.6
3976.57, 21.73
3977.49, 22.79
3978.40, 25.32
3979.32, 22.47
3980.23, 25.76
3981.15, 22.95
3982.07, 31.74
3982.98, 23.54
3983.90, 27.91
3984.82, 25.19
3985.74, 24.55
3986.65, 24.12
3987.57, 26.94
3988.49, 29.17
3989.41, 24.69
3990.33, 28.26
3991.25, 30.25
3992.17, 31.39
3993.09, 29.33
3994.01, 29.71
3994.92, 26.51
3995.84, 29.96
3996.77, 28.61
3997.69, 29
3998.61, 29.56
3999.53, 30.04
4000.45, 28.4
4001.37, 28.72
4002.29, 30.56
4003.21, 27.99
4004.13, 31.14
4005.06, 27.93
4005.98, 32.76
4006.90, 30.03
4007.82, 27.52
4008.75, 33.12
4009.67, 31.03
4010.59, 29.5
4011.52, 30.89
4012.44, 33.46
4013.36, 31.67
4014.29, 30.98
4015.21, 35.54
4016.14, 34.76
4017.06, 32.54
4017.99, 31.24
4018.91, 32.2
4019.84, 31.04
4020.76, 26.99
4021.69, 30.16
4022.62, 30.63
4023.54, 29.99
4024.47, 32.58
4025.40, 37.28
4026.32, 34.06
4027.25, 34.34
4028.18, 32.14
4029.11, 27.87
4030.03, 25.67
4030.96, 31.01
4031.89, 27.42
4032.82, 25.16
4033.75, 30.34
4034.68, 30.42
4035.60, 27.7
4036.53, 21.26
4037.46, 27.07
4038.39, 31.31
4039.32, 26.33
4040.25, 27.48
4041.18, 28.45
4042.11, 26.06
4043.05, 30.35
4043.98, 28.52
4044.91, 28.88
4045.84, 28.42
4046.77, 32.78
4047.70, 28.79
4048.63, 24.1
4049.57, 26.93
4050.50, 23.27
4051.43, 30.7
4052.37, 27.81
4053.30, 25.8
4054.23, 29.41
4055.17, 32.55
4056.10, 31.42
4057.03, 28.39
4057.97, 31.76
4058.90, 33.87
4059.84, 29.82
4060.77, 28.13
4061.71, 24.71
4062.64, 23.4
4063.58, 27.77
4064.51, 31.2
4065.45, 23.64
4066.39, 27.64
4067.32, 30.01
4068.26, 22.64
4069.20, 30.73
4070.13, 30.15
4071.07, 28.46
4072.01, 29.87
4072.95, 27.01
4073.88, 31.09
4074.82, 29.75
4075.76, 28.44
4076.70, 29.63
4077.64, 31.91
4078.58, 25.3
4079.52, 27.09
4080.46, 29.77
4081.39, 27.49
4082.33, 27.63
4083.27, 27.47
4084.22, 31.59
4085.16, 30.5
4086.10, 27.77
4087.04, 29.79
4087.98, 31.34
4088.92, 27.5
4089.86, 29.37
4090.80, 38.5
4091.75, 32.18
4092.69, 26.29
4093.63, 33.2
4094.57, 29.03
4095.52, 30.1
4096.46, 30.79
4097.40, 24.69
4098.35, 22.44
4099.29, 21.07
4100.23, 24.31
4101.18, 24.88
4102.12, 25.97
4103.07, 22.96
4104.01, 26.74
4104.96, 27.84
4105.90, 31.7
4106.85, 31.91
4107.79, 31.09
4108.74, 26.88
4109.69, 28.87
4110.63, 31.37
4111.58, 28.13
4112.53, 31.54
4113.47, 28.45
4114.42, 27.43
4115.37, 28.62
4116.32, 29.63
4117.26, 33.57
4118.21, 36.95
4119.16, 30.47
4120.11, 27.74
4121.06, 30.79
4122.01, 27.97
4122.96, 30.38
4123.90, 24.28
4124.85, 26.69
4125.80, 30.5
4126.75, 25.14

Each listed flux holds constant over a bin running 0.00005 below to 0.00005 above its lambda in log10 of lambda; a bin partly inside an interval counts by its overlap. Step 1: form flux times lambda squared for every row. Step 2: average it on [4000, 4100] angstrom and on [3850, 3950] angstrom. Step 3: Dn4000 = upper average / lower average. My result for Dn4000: 1.83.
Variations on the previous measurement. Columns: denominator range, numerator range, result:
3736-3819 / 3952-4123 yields 1.87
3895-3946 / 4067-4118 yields 1.77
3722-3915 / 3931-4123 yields 1.74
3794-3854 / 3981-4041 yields 2.14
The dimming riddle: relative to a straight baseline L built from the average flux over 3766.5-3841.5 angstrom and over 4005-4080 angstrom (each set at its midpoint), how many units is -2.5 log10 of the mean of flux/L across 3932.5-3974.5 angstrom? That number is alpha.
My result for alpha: 0.46 mag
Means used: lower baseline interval 16.3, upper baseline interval 29.4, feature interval 16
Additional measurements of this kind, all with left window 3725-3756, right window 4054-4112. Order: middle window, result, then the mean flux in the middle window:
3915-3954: 0.317 mag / 16.9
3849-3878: 0.256 mag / 15.6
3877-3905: 0.165 mag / 17.9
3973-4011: -0.080 mag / 26.9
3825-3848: 0.410 mag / 12.8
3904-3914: -0.057 mag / 22.8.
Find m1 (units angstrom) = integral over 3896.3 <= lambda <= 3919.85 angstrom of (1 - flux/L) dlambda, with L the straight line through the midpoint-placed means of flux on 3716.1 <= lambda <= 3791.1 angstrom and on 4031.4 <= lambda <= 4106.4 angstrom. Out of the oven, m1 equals 1.6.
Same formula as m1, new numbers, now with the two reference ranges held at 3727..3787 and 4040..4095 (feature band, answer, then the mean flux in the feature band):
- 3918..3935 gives 5.99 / 15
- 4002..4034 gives -4.78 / 30.9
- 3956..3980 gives 8.65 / 15.9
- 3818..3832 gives 3.57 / 14.3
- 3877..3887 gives 2.60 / 15.9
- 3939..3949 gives 2.30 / 18.4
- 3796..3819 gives 2.04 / 16.8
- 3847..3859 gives 3.42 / 14.5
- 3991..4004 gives -1.62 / 29.3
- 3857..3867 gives 2.20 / 16.1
